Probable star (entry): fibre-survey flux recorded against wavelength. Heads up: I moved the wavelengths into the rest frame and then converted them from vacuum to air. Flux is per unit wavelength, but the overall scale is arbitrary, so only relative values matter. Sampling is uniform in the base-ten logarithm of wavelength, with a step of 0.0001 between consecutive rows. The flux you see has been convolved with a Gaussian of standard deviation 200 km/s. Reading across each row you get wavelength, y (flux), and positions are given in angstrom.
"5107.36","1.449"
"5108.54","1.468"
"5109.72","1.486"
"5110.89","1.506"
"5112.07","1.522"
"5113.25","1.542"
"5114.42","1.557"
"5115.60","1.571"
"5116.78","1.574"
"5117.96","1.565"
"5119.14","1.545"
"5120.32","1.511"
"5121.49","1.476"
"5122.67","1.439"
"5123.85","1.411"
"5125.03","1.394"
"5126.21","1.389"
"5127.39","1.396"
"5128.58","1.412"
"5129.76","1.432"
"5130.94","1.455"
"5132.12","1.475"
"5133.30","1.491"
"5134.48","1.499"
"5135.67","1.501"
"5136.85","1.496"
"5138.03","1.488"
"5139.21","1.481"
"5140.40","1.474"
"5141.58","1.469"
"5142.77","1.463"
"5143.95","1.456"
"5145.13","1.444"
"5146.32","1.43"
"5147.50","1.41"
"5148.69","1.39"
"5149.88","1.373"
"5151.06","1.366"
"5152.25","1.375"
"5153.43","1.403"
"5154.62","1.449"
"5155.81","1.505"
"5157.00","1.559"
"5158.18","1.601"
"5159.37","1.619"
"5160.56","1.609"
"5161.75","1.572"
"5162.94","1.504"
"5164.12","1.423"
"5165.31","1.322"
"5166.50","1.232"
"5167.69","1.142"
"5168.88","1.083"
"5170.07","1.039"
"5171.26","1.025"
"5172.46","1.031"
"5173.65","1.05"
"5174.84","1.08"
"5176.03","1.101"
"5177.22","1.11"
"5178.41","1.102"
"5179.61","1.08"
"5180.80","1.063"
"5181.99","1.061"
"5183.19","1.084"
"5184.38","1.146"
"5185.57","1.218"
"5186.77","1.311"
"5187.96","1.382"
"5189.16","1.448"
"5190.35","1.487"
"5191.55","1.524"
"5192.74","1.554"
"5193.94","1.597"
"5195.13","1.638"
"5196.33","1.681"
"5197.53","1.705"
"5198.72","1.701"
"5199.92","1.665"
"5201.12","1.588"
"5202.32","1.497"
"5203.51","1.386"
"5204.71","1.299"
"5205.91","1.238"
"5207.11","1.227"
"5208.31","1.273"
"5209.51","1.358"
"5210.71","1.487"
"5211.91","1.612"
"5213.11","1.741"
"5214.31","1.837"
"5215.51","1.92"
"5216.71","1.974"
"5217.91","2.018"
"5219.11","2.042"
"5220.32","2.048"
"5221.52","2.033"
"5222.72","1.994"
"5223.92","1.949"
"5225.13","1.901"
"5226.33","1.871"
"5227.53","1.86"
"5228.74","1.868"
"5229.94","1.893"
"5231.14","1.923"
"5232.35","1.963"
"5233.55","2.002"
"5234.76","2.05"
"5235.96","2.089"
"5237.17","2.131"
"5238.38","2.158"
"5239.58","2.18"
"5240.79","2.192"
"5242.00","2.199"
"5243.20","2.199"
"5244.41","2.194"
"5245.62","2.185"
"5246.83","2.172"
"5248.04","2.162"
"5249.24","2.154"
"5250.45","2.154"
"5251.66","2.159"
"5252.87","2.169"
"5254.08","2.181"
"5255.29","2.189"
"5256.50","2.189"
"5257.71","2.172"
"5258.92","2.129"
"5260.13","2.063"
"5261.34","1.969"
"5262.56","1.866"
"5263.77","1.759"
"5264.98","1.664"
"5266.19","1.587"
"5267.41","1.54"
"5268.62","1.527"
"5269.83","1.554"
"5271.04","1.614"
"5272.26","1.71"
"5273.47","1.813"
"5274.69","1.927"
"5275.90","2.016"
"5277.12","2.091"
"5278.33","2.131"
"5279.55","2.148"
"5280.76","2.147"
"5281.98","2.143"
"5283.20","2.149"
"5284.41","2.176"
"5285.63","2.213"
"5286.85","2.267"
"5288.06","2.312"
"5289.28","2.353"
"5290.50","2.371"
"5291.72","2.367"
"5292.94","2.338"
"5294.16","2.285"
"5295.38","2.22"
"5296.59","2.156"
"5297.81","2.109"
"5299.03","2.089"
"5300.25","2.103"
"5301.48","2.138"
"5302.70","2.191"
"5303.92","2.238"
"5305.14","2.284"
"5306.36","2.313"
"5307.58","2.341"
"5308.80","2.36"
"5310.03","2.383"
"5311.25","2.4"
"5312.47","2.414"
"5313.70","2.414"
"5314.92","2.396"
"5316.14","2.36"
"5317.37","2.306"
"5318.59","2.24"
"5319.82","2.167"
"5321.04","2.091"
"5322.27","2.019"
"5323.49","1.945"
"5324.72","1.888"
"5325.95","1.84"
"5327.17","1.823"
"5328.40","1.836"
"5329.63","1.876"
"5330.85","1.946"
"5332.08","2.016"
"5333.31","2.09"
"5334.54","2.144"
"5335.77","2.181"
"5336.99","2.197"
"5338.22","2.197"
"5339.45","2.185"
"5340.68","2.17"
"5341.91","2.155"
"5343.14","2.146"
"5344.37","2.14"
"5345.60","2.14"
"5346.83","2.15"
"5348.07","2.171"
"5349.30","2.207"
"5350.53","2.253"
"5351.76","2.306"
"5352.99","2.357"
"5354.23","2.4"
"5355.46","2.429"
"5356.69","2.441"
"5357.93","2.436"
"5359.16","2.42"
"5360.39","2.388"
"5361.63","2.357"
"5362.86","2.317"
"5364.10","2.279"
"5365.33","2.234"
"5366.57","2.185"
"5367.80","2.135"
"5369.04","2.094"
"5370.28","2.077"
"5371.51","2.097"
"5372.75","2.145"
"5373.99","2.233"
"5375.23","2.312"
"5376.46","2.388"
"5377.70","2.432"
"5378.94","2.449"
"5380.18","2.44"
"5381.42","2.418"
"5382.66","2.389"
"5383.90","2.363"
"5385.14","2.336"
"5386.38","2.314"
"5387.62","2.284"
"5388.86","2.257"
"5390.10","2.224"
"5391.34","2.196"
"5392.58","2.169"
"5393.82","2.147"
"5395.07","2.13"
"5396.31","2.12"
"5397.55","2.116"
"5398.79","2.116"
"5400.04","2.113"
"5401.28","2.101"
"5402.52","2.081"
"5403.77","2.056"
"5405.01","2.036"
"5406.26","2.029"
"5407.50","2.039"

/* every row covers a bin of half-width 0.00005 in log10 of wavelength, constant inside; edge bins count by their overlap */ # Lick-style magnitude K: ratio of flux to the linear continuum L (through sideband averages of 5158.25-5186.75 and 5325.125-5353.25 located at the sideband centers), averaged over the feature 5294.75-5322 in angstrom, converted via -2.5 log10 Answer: -0.164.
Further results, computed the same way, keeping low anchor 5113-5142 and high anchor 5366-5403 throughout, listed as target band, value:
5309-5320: -0.16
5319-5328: 0.04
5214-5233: -0.11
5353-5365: -0.11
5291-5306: -0.12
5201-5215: 0.18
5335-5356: -0.05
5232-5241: -0.17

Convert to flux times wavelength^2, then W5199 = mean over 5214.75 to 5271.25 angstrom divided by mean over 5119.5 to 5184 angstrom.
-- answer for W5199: 1.53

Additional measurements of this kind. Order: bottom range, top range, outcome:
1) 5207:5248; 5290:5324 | 1.20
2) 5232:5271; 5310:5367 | 1.12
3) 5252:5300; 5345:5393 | 1.16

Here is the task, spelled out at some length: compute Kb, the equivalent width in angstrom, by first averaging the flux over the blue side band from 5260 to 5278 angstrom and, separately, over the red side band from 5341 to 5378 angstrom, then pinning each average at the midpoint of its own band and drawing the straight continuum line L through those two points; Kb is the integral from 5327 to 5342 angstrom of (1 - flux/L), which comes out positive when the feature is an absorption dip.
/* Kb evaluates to 0.42 angstrom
